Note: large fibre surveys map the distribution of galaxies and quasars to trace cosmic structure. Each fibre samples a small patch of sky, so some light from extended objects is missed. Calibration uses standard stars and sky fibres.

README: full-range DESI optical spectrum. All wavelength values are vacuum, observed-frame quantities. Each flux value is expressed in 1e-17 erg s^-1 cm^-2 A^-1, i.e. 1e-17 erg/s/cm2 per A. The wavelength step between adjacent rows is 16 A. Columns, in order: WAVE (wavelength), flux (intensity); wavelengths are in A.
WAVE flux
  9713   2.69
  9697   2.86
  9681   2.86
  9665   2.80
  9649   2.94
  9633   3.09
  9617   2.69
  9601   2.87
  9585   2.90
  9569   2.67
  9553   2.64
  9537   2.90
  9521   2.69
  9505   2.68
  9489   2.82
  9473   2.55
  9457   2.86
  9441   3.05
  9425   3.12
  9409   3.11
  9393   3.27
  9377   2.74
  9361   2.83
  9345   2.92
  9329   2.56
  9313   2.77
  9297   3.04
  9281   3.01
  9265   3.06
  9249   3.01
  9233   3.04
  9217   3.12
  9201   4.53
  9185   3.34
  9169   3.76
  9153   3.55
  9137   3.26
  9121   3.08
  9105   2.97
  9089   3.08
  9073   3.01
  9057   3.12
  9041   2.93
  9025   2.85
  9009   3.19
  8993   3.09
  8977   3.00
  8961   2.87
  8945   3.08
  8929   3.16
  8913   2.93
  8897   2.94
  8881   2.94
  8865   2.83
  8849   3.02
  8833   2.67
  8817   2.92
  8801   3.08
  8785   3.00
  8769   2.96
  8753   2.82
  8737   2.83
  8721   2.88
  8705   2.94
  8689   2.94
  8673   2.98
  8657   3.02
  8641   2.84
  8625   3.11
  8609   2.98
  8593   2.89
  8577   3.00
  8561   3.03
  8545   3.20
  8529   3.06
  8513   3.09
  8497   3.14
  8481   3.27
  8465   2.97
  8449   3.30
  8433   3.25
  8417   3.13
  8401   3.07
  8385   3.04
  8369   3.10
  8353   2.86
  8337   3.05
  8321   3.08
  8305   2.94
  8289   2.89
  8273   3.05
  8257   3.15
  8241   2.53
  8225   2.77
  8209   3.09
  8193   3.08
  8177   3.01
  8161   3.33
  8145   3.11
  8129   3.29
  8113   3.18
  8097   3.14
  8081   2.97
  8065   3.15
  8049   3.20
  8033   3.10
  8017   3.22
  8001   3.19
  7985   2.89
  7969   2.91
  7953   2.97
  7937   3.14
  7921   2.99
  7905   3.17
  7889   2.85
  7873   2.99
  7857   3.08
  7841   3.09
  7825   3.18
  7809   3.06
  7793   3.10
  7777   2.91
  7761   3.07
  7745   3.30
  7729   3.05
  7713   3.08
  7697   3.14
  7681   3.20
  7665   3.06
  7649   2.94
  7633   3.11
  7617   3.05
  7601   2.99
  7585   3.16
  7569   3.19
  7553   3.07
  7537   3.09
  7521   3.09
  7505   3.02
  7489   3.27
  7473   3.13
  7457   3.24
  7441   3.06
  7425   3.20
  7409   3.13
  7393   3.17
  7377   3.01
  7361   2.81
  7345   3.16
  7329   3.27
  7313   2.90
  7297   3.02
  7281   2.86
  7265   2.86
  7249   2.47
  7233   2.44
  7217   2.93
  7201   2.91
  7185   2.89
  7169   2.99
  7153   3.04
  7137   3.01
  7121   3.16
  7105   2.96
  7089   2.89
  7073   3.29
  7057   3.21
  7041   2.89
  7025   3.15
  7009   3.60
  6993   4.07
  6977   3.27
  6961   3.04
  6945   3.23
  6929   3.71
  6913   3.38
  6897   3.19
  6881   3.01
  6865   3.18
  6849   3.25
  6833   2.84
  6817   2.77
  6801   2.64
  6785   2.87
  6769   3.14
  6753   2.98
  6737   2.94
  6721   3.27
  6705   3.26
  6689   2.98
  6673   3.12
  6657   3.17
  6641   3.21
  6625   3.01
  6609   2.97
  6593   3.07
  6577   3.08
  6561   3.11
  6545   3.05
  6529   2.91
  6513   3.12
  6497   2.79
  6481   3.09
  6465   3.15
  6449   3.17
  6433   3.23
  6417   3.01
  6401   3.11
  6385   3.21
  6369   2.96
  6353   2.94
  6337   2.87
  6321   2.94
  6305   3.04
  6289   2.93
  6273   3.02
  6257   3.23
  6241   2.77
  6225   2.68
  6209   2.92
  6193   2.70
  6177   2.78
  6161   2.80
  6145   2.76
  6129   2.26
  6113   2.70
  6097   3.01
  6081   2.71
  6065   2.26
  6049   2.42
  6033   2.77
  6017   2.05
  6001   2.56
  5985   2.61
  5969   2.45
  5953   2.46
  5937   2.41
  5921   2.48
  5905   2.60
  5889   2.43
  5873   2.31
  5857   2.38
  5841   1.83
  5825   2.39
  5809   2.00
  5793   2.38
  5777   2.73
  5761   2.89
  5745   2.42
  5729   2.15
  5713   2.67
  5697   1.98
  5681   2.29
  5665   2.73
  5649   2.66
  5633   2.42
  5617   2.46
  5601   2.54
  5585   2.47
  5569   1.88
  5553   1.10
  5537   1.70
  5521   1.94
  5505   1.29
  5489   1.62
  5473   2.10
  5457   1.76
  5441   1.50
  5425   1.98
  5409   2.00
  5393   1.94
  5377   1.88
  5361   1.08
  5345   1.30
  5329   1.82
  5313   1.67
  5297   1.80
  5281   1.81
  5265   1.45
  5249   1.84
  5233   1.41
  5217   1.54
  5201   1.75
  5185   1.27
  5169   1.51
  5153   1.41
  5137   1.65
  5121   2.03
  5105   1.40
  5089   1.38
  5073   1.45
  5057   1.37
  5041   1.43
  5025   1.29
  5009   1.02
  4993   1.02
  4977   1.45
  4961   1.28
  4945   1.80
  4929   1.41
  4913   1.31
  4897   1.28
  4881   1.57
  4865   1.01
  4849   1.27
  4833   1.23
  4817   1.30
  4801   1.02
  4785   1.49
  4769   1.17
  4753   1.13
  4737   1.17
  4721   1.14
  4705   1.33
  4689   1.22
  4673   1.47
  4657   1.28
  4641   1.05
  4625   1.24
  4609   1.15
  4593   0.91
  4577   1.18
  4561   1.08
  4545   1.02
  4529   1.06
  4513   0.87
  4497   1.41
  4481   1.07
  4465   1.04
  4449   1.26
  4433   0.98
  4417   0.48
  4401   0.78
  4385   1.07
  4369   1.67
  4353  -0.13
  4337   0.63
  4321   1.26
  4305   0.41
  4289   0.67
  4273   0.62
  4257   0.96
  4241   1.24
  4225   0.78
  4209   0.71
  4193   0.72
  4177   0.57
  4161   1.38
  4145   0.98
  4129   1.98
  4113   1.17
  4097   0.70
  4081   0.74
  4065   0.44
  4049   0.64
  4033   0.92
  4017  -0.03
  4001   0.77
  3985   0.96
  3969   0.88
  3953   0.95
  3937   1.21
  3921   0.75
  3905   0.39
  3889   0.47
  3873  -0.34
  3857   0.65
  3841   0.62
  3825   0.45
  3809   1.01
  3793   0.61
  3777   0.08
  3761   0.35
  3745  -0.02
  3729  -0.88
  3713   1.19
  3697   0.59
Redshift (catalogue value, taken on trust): 0.397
